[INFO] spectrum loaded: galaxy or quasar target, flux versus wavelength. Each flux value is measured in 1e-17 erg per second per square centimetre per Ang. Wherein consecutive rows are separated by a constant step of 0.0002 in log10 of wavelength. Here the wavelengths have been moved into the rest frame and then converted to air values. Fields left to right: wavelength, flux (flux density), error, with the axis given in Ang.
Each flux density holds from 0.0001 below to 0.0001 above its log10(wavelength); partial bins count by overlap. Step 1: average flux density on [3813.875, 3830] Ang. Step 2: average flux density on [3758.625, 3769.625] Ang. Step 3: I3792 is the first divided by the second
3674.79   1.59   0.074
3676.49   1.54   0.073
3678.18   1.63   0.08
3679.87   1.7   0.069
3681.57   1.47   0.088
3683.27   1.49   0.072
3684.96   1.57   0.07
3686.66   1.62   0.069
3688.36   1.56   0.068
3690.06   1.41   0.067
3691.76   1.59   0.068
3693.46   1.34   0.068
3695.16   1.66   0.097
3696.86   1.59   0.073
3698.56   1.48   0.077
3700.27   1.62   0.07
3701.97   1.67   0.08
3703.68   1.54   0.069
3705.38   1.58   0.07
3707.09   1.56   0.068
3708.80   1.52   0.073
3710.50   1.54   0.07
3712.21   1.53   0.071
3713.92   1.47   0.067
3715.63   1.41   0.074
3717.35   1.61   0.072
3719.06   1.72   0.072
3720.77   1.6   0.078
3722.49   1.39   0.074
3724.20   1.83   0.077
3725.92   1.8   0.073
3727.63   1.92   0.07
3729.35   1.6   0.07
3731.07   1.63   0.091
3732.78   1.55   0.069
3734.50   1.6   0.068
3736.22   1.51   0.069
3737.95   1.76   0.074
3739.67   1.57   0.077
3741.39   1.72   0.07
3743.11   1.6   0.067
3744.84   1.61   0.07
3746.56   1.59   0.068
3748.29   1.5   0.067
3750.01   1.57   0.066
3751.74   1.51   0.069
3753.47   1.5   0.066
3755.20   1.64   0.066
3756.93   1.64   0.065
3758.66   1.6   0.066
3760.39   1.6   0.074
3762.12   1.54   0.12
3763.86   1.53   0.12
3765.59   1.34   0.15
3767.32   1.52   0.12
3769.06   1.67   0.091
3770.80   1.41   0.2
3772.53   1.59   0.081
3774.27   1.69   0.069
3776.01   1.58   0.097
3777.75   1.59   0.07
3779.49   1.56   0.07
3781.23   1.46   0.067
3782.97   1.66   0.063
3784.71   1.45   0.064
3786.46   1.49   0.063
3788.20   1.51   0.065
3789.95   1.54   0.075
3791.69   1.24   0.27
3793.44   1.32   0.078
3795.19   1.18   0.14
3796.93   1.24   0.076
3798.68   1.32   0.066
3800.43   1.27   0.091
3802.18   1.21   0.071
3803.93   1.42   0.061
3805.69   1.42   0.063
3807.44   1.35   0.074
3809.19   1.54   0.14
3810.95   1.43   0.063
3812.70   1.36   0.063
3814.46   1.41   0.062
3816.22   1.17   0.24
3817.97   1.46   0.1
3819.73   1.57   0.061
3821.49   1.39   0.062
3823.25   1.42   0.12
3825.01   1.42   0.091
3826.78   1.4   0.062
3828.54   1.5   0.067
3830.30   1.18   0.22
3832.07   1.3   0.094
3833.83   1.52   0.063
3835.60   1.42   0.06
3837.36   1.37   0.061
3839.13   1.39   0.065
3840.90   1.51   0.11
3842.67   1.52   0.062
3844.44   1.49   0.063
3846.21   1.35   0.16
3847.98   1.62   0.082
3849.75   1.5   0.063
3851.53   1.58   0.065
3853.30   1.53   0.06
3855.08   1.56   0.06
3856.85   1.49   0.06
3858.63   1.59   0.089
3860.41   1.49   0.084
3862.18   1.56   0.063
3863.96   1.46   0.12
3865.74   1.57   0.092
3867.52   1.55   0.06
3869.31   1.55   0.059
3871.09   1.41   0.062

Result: 0.9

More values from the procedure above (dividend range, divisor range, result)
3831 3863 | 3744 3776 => 0.95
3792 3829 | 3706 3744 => 0.85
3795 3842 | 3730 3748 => 0.86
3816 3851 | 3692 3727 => 0.91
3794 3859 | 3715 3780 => 0.89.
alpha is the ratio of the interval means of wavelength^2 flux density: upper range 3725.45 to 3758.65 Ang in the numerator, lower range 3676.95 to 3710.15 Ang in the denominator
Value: 1.1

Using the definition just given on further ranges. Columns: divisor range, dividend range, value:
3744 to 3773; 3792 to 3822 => 0.90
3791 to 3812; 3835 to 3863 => 1.16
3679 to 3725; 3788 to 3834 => 0.93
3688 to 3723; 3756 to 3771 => 1.03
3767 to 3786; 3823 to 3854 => 0.96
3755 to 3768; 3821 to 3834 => 0.93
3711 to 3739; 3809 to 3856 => 0.94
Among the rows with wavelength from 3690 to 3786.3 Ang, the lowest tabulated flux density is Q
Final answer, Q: 1.34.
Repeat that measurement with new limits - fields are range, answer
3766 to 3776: 1.41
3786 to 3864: 1.17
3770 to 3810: 1.18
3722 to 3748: 1.39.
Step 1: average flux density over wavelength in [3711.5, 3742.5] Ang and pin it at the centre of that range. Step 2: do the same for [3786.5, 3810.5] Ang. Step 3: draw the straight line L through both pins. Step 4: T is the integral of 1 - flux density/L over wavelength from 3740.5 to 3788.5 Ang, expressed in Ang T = -2.5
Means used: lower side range 1.62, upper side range 1.36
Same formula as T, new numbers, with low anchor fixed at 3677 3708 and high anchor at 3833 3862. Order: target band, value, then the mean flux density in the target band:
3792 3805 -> 2.03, 1.28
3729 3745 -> -0.77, 1.62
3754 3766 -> -0.23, 1.56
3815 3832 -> 1.36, 1.39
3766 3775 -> -0.20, 1.56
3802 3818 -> 1.40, 1.38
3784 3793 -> 0.48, 1.44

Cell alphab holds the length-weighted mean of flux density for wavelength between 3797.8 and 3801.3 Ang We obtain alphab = 1.29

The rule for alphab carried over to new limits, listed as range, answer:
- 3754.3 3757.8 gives 1.64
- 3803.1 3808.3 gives 1.4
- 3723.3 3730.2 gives 1.79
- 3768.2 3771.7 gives 1.54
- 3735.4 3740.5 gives 1.61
